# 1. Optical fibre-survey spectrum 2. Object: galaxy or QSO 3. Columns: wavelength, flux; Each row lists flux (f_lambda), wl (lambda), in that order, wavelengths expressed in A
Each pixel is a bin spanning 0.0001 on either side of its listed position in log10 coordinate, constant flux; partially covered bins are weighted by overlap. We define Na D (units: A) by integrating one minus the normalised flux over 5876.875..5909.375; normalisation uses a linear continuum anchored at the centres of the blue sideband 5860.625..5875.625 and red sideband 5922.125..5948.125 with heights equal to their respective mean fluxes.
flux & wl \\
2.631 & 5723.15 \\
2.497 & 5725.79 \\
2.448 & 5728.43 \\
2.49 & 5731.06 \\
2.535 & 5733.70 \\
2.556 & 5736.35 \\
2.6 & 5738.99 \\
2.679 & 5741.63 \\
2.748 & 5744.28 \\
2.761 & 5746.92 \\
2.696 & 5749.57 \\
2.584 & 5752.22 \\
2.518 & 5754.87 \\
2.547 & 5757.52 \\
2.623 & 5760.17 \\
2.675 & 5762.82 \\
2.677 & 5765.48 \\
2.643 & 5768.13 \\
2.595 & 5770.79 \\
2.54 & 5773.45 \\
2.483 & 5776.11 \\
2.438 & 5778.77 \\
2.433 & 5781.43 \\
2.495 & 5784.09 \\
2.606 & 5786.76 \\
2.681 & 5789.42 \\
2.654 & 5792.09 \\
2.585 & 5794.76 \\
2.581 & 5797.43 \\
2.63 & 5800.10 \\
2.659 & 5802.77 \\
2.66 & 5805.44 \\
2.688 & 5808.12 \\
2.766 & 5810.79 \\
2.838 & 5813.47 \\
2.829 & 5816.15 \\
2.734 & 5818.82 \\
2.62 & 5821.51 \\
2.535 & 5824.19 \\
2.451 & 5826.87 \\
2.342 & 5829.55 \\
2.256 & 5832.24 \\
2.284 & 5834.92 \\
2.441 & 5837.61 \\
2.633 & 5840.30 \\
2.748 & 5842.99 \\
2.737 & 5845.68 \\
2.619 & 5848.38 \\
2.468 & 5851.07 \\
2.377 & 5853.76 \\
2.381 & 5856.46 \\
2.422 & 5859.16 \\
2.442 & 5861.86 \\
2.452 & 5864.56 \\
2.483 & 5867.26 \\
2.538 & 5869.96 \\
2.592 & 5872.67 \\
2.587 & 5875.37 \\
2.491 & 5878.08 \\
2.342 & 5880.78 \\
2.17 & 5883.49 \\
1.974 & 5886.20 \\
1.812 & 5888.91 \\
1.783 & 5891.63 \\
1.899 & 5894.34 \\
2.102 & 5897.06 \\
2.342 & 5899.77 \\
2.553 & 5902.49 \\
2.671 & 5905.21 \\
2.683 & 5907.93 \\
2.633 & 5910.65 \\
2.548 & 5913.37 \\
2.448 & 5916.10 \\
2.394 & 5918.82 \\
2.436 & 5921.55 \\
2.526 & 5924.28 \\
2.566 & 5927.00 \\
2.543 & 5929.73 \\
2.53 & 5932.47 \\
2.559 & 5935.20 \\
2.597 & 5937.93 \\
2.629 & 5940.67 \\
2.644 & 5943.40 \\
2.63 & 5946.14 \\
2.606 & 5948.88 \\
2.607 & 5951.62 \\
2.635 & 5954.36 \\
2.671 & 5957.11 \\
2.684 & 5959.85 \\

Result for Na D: 3.9 A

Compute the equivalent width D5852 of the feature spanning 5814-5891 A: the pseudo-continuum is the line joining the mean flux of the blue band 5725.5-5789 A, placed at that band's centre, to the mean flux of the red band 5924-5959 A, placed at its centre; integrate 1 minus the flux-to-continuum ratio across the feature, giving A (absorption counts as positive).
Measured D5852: 4.1 A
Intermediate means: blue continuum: 2.58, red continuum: 2.6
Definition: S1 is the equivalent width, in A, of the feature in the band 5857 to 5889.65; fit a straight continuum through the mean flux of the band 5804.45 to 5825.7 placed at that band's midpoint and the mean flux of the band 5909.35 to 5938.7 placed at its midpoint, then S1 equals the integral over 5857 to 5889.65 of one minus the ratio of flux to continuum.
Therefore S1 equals 3.0 A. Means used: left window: 2.71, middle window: 2.37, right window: 2.52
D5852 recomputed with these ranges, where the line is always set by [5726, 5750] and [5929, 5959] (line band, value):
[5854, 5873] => 1.1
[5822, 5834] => 0.9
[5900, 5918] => 0.3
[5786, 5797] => -0.1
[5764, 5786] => 0.5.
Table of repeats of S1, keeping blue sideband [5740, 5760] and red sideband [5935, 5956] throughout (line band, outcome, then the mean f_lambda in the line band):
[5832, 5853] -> 0.79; 2.53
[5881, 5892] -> 2.66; 1.99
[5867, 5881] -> 0.57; 2.52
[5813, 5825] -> -0.34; 2.71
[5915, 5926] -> 0.70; 2.46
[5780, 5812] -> 0.24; 2.62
